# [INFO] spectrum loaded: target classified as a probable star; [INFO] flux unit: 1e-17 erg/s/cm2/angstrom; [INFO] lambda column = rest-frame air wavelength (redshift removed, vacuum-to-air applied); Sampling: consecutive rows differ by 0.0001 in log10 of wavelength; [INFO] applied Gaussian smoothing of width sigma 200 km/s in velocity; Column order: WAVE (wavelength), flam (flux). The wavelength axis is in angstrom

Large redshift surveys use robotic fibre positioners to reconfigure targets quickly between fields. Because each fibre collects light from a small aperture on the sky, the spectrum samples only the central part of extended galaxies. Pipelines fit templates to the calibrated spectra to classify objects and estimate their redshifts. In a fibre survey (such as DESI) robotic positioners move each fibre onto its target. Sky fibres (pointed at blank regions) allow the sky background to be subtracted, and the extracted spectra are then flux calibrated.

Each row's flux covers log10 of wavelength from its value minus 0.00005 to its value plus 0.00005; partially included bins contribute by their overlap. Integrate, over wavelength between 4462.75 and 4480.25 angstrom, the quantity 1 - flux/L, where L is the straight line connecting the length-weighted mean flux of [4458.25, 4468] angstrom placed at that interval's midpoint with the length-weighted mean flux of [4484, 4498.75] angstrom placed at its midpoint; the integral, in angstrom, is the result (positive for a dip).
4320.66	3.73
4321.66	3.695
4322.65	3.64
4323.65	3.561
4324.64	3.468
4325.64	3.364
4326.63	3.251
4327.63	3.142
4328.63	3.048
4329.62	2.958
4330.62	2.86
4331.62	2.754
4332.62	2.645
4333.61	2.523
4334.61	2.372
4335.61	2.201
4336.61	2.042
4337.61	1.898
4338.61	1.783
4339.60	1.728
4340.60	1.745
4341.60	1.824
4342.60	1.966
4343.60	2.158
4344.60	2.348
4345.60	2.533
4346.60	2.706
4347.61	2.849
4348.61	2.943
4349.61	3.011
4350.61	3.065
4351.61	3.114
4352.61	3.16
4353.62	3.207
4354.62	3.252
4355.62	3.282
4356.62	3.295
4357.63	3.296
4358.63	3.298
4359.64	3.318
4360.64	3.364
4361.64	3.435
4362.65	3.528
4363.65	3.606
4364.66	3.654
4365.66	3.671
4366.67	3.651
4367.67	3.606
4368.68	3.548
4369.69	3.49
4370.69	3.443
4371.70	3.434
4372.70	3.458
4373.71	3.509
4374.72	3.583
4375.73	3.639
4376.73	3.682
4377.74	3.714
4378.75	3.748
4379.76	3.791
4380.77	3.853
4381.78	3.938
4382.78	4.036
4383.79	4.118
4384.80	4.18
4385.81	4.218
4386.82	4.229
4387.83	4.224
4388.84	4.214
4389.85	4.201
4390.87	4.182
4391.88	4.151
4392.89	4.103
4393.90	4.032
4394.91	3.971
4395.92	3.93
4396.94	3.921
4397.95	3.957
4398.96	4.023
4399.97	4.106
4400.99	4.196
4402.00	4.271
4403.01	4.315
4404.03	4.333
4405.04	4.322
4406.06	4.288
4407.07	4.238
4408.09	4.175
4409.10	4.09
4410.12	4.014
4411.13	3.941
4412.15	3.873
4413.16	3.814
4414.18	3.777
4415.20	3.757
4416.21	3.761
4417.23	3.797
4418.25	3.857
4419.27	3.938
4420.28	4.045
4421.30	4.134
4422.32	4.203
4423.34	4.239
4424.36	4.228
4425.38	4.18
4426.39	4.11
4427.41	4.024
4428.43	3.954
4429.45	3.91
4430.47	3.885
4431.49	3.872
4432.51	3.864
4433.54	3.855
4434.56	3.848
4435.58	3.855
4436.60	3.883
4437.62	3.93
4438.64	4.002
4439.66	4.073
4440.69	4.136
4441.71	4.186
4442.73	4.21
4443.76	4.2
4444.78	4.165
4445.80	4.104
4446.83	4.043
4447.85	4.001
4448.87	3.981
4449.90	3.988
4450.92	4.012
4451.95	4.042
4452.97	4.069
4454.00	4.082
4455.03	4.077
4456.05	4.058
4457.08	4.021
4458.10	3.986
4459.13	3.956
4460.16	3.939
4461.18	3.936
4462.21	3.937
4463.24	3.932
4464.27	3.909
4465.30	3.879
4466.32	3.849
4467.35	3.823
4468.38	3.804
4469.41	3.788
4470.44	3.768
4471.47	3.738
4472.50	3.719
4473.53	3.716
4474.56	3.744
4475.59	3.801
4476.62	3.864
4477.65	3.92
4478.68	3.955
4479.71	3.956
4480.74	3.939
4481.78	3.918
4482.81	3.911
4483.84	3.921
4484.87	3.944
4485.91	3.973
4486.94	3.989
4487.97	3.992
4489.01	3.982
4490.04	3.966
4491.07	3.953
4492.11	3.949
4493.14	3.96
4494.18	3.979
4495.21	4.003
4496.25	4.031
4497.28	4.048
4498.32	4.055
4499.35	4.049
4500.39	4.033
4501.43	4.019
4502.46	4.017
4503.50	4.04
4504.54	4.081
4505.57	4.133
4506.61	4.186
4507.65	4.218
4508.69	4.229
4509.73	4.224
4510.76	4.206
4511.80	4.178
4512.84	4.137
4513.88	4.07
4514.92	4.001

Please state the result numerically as 0.4 angstrom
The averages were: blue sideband 3.91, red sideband 3.98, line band 3.83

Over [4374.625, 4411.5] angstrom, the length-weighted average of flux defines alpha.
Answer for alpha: 4.06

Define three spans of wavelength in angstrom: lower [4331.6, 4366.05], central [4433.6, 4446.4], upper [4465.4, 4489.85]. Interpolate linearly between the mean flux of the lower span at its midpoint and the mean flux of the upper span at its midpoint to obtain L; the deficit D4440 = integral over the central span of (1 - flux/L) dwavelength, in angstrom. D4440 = -1.8 angstrom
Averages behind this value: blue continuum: 2.79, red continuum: 3.87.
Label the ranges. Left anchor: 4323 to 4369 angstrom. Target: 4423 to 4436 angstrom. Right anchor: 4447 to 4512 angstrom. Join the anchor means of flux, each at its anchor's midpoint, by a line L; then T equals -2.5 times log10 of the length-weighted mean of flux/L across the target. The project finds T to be -0.117 mag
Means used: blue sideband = 2.91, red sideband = 3.97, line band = 3.98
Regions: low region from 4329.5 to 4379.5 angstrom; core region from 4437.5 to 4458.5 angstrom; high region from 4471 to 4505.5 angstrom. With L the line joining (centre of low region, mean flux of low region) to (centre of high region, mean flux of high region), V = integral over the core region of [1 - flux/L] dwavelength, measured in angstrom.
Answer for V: -2.3 angstrom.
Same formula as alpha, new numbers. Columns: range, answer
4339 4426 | 3.64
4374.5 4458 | 4.03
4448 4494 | 3.92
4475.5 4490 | 3.94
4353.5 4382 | 3.53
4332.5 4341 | 2.09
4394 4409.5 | 4.14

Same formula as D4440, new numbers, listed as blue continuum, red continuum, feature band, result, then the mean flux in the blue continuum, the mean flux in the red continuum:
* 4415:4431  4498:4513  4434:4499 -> 1.74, 4.01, 4.12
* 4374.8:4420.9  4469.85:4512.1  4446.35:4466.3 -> 0.04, 4.02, 3.98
